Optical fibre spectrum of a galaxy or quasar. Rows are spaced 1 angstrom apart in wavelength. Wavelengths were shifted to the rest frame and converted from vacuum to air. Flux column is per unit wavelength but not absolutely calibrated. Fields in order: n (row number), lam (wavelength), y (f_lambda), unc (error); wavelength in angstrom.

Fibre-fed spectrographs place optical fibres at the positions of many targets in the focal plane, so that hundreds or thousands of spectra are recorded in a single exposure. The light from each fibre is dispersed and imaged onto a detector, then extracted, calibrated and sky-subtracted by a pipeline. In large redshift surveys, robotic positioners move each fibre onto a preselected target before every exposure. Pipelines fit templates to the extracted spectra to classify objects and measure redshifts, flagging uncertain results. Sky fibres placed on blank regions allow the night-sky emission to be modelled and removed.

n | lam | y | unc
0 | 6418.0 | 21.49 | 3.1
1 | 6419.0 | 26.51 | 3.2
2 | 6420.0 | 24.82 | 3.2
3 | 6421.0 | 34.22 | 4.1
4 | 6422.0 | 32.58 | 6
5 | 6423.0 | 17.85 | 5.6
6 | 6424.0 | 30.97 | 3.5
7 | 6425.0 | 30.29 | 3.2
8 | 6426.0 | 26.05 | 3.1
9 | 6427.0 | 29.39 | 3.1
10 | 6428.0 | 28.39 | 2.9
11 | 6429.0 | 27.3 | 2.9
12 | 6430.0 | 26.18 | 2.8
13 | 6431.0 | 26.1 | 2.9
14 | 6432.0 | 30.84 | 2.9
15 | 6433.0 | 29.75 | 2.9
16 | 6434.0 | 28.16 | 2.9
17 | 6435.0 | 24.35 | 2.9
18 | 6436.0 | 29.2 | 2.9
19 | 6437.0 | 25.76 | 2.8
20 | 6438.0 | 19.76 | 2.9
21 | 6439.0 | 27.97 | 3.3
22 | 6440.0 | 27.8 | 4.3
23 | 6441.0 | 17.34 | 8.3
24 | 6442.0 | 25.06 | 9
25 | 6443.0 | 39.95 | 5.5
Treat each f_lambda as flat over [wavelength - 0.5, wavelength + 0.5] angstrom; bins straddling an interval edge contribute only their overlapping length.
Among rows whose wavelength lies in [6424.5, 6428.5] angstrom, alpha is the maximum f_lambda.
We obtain 30.29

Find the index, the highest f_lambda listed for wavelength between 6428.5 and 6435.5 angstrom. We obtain 30.84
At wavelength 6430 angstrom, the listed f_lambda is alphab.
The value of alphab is 26.18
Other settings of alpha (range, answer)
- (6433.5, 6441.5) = 29.2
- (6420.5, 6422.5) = 34.22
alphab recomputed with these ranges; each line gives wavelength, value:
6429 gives 27.3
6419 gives 26.51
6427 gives 29.39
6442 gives 25.06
